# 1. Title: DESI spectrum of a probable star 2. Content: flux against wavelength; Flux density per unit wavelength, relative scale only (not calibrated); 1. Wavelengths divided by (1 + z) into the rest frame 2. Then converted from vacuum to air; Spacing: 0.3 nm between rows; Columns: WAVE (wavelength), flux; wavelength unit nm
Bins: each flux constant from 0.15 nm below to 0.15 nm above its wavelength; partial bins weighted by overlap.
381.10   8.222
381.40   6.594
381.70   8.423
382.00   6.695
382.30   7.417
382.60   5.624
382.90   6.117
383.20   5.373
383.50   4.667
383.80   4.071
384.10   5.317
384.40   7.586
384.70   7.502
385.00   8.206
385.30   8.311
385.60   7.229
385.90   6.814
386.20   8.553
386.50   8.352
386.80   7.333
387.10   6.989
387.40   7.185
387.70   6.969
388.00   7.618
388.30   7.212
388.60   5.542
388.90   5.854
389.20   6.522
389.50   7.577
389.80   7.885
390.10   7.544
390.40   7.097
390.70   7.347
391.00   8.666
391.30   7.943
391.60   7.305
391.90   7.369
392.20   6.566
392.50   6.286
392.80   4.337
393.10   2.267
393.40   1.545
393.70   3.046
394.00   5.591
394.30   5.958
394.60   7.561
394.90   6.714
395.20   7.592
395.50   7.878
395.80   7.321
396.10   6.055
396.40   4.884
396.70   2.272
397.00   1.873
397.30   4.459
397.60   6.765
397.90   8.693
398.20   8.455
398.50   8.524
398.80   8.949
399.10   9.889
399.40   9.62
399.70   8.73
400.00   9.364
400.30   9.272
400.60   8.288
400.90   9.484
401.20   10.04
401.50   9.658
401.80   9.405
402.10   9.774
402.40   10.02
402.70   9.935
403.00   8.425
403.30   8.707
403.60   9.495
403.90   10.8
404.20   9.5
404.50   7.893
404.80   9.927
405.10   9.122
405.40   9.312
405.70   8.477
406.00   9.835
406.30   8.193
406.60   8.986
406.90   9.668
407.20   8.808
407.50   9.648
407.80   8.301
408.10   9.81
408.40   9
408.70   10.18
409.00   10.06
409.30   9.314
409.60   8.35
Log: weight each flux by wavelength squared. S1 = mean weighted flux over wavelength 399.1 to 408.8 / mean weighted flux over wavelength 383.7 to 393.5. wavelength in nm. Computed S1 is 1.48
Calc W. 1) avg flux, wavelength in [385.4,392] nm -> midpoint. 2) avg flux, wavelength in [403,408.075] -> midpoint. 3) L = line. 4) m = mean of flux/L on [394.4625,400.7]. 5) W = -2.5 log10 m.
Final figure 0.14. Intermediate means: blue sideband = 7.32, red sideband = 9.16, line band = 7.28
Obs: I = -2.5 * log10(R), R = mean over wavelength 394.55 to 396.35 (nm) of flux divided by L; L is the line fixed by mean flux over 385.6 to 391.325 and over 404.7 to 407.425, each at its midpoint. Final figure 0.14 mag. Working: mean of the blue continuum 7.3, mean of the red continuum 9.15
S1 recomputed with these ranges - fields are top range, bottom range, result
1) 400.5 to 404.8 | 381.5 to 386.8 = 1.51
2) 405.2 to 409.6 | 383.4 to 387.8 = 1.46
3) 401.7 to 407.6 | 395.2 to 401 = 1.30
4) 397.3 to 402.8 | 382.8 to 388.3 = 1.40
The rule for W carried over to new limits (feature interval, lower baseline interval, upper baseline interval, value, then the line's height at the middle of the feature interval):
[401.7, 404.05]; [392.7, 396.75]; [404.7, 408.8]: -0.202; 7.95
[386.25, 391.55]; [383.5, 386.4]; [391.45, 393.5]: -0.212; 6.03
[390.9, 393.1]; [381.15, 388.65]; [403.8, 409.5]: 0.168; 7.68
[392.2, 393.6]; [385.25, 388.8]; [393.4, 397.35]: 0.461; 5.93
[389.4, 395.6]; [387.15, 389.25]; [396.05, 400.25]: 0.086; 6.89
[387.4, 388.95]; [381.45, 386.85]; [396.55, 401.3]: 0.056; 7.1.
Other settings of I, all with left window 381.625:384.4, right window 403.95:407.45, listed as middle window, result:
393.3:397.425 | 0.415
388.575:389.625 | 0.064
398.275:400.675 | -0.102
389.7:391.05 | -0.092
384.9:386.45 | -0.228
